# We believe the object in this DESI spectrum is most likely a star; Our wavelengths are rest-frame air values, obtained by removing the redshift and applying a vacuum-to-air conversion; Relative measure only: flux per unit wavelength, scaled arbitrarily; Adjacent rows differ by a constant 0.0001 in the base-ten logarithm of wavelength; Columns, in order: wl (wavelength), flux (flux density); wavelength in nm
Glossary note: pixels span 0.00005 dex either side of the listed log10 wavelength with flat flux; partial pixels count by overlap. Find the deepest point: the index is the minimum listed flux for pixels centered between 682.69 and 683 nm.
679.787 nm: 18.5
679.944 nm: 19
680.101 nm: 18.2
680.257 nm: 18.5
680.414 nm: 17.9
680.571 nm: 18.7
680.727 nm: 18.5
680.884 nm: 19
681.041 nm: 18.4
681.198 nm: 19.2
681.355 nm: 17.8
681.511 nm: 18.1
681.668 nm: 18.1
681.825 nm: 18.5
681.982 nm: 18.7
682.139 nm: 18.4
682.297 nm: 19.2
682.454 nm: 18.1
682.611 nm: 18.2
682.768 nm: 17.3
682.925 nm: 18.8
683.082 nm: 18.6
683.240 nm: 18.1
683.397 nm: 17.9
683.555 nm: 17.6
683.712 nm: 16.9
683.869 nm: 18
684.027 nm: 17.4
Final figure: 17.3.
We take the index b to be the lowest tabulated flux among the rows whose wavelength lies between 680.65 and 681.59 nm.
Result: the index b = 17.8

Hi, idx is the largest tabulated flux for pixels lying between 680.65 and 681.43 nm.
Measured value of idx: 19.2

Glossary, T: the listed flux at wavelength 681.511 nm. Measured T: 18.1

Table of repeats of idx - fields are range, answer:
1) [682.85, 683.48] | 18.8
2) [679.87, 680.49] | 19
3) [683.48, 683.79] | 17.6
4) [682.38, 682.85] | 18.2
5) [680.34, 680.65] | 18.7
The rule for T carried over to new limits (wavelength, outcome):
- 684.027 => 17.4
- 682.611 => 18.2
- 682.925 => 18.8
